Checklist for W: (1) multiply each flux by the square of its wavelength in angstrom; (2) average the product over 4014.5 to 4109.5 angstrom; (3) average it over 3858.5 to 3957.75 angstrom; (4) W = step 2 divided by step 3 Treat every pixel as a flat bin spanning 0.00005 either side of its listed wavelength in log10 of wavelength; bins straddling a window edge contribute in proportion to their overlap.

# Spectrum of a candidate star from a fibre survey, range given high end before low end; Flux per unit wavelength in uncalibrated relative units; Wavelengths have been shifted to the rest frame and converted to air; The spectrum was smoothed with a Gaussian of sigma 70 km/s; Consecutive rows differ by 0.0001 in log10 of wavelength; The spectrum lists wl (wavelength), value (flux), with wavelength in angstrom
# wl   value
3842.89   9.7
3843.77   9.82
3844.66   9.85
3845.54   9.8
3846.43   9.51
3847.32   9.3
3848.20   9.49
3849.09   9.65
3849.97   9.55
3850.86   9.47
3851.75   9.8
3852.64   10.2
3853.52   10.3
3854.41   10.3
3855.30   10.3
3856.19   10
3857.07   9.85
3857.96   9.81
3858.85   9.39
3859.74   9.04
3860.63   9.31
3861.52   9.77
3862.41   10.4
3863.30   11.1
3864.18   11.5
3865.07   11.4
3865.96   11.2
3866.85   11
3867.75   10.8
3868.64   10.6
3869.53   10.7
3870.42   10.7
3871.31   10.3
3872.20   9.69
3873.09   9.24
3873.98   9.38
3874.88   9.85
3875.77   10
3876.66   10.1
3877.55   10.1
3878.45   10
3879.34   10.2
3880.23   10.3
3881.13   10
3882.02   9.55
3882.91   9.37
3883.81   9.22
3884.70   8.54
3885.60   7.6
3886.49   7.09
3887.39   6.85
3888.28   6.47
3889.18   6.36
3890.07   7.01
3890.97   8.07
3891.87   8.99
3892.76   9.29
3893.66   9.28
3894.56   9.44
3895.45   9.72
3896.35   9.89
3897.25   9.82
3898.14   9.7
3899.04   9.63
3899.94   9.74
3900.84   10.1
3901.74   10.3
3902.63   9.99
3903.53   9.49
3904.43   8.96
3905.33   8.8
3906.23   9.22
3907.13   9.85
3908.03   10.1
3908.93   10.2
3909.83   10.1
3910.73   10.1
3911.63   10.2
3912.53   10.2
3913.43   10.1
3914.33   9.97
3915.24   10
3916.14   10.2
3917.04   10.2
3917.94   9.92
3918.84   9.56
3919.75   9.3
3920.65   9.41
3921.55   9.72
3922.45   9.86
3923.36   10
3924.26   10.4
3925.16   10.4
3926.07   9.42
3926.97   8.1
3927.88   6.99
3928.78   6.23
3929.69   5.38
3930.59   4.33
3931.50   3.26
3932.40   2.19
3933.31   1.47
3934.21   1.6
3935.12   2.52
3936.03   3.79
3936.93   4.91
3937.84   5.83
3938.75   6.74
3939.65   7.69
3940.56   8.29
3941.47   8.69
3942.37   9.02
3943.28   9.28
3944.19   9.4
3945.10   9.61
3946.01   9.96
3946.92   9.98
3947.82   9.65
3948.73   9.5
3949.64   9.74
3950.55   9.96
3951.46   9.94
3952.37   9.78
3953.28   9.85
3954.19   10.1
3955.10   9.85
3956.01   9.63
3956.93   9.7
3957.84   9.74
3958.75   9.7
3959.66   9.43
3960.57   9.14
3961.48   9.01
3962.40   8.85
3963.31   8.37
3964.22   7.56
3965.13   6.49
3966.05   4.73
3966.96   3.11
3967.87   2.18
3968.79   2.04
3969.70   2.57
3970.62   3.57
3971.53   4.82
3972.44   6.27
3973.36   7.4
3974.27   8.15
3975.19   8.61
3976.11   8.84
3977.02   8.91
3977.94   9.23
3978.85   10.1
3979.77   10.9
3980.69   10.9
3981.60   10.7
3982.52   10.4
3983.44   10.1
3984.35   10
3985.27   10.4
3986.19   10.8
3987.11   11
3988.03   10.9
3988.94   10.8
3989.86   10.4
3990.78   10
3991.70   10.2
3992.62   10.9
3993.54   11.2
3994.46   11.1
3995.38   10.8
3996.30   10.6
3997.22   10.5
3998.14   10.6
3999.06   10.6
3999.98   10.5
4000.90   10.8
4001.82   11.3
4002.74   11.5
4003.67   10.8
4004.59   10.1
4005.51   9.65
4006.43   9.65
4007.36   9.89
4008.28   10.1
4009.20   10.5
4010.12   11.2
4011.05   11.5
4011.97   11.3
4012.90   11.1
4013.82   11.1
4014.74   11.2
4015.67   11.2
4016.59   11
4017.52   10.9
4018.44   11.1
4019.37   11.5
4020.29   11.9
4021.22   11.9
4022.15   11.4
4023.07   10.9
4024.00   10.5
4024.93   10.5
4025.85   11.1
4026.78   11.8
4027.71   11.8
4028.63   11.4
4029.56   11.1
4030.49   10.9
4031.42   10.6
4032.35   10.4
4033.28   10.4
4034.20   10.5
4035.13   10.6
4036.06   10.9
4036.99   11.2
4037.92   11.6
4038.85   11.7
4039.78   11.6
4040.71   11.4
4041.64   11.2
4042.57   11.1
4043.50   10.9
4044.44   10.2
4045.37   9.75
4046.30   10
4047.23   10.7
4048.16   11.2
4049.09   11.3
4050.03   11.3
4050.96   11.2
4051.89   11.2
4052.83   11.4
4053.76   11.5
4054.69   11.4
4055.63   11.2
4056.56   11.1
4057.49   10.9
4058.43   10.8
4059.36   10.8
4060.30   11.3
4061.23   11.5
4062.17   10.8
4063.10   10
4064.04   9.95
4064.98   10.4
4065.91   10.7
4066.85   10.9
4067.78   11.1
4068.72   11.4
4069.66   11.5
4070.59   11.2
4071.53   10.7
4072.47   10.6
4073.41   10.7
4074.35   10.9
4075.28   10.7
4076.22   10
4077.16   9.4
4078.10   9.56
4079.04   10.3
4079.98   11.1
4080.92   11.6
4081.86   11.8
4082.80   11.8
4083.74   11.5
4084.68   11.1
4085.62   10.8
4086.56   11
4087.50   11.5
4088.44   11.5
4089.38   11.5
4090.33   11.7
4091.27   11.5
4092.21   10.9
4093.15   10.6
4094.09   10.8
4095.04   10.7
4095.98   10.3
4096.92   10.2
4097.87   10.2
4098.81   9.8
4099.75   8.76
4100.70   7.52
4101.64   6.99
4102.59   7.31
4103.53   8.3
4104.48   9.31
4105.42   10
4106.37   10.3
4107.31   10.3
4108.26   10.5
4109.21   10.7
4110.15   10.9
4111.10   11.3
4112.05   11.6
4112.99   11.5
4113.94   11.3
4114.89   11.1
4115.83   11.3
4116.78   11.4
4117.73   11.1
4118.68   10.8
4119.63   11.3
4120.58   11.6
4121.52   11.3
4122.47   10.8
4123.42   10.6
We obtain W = 1.3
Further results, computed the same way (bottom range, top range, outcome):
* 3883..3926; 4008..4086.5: 1.26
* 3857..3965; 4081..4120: 1.30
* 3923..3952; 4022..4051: 1.57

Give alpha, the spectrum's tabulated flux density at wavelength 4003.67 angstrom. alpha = 10.8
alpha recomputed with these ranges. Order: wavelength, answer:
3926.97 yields 8.1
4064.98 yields 10.4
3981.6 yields 10.7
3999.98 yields 10.5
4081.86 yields 11.8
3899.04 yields 9.63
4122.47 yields 10.8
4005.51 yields 9.65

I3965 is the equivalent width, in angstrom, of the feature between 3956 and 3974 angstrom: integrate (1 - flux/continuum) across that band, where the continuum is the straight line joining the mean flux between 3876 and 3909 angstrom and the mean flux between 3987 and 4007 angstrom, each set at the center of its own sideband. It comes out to 6.2 angstrom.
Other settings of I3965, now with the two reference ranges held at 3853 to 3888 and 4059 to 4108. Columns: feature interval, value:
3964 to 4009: 5.1 angstrom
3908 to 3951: 7.9 angstrom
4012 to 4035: -1.8 angstrom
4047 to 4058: -0.9 angstrom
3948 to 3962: 0.6 angstrom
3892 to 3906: 0.5 angstrom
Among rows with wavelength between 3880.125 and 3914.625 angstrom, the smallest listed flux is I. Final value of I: 6.36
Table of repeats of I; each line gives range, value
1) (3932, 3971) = 1.47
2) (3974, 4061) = 8.15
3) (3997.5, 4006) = 9.65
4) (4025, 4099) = 9.4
